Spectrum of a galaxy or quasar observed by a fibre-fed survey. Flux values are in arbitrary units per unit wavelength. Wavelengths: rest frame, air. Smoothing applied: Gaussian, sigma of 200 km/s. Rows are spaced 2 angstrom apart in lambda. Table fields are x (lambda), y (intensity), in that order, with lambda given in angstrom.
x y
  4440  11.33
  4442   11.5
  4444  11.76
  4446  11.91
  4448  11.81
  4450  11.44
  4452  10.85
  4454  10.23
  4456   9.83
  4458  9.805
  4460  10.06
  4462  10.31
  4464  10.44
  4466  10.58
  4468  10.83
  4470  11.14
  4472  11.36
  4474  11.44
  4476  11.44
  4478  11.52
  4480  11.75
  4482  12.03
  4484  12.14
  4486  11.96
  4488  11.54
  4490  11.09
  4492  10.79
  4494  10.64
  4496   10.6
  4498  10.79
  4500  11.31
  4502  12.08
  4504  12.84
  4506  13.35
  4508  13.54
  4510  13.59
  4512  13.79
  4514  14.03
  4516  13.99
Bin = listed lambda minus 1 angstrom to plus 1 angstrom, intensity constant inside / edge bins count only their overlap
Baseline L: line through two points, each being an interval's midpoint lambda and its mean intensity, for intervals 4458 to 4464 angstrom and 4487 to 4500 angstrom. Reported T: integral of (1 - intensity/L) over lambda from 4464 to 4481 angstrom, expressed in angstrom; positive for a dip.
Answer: -1.3 angstrom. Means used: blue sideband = 10.2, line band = 11.2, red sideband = 10.9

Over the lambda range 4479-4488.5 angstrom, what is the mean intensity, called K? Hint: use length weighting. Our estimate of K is 11.9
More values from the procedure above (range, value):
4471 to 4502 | 11.4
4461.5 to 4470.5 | 10.7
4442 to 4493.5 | 11.1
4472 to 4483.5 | 11.6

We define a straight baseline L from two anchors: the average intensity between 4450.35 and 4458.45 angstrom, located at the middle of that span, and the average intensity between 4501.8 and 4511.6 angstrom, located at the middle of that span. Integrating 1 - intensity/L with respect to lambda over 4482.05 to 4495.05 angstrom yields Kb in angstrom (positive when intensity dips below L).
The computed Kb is 0.8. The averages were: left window 10.3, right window 13.2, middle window 11.4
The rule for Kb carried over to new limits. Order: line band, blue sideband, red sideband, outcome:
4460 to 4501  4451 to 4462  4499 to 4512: 1.08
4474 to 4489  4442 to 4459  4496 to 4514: 0.21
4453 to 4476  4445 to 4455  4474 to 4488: 1.81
